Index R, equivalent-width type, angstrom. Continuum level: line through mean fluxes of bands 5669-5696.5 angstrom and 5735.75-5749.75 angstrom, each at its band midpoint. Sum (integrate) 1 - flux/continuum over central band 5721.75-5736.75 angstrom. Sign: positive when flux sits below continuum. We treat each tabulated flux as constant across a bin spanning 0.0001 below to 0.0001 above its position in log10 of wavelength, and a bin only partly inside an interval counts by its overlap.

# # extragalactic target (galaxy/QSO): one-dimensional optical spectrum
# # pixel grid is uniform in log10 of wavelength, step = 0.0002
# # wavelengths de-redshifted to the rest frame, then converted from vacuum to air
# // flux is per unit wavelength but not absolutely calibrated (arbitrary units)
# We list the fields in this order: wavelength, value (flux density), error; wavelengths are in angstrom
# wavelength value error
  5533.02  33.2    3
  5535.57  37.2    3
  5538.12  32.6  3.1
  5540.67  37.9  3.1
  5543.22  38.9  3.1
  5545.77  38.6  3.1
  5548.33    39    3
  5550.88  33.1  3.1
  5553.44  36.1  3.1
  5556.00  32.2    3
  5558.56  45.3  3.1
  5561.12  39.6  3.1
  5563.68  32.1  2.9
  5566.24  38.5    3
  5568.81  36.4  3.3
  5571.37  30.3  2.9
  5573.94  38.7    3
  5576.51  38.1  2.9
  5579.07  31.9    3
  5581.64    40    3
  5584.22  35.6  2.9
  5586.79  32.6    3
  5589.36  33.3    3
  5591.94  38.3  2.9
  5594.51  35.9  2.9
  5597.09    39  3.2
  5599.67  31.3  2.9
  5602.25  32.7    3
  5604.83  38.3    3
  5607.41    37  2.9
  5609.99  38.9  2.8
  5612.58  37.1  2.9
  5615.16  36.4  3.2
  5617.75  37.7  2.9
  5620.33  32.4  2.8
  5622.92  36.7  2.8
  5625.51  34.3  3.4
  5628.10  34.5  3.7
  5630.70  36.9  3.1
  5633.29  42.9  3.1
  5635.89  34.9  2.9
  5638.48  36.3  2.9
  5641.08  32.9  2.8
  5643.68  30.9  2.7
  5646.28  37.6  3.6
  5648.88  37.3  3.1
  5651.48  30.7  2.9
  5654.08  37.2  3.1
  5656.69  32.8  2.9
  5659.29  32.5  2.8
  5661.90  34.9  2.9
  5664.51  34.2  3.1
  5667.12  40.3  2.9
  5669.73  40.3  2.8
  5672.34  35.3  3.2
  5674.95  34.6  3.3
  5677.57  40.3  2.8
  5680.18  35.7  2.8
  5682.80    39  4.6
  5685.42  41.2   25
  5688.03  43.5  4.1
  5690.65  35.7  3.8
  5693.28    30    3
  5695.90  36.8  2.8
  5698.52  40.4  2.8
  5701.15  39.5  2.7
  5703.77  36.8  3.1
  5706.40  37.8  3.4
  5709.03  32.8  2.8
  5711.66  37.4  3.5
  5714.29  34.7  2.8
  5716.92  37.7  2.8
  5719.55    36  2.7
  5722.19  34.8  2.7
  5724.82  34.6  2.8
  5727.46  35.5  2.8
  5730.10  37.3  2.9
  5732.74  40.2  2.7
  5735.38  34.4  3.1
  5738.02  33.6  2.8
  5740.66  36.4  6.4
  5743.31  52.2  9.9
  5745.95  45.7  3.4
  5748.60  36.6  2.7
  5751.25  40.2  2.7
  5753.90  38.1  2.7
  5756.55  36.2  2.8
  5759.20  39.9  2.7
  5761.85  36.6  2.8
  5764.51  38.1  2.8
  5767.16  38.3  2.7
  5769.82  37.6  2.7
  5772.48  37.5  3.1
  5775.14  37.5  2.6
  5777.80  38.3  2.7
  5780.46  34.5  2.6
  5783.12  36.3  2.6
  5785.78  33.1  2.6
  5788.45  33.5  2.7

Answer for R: 1.4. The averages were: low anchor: 37.4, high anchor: 40.5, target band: 36.2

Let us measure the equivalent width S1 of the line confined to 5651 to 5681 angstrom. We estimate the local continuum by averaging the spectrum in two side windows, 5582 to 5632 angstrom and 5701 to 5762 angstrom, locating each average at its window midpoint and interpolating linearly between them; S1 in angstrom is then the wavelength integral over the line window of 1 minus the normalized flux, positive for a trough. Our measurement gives 0.7 angstrom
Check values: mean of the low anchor 35.8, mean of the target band 35.9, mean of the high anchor 37.7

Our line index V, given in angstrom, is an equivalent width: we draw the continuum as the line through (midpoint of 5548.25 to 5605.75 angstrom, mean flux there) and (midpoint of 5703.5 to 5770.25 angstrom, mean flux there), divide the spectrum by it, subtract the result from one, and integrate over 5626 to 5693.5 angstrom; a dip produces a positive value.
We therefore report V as 1.0 angstrom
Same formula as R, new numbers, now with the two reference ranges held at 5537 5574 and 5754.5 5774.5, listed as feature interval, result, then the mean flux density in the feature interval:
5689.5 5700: 0.44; 35.8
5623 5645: 0.88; 35.5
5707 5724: 0.83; 35.6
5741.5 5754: -1.70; 42.7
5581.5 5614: 0.69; 36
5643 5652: 0.59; 34.7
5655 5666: 0.98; 33.8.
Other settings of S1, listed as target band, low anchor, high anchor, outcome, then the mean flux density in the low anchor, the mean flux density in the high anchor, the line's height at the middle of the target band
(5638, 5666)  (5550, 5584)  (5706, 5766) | 2.07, 36.3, 37.7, 37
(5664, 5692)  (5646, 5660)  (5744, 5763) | -1.95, 34.6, 39.5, 35.8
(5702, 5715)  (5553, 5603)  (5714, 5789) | 0.36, 35.9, 37.5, 37.1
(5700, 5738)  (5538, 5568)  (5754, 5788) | 0.73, 37.2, 36.9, 37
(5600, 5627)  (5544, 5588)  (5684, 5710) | 0.61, 36.4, 37.5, 36.8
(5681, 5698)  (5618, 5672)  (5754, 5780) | -0.67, 35.6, 37.7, 36.3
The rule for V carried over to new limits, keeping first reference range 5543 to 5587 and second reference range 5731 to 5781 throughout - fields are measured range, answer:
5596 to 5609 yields 0.4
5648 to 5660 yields 1.1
